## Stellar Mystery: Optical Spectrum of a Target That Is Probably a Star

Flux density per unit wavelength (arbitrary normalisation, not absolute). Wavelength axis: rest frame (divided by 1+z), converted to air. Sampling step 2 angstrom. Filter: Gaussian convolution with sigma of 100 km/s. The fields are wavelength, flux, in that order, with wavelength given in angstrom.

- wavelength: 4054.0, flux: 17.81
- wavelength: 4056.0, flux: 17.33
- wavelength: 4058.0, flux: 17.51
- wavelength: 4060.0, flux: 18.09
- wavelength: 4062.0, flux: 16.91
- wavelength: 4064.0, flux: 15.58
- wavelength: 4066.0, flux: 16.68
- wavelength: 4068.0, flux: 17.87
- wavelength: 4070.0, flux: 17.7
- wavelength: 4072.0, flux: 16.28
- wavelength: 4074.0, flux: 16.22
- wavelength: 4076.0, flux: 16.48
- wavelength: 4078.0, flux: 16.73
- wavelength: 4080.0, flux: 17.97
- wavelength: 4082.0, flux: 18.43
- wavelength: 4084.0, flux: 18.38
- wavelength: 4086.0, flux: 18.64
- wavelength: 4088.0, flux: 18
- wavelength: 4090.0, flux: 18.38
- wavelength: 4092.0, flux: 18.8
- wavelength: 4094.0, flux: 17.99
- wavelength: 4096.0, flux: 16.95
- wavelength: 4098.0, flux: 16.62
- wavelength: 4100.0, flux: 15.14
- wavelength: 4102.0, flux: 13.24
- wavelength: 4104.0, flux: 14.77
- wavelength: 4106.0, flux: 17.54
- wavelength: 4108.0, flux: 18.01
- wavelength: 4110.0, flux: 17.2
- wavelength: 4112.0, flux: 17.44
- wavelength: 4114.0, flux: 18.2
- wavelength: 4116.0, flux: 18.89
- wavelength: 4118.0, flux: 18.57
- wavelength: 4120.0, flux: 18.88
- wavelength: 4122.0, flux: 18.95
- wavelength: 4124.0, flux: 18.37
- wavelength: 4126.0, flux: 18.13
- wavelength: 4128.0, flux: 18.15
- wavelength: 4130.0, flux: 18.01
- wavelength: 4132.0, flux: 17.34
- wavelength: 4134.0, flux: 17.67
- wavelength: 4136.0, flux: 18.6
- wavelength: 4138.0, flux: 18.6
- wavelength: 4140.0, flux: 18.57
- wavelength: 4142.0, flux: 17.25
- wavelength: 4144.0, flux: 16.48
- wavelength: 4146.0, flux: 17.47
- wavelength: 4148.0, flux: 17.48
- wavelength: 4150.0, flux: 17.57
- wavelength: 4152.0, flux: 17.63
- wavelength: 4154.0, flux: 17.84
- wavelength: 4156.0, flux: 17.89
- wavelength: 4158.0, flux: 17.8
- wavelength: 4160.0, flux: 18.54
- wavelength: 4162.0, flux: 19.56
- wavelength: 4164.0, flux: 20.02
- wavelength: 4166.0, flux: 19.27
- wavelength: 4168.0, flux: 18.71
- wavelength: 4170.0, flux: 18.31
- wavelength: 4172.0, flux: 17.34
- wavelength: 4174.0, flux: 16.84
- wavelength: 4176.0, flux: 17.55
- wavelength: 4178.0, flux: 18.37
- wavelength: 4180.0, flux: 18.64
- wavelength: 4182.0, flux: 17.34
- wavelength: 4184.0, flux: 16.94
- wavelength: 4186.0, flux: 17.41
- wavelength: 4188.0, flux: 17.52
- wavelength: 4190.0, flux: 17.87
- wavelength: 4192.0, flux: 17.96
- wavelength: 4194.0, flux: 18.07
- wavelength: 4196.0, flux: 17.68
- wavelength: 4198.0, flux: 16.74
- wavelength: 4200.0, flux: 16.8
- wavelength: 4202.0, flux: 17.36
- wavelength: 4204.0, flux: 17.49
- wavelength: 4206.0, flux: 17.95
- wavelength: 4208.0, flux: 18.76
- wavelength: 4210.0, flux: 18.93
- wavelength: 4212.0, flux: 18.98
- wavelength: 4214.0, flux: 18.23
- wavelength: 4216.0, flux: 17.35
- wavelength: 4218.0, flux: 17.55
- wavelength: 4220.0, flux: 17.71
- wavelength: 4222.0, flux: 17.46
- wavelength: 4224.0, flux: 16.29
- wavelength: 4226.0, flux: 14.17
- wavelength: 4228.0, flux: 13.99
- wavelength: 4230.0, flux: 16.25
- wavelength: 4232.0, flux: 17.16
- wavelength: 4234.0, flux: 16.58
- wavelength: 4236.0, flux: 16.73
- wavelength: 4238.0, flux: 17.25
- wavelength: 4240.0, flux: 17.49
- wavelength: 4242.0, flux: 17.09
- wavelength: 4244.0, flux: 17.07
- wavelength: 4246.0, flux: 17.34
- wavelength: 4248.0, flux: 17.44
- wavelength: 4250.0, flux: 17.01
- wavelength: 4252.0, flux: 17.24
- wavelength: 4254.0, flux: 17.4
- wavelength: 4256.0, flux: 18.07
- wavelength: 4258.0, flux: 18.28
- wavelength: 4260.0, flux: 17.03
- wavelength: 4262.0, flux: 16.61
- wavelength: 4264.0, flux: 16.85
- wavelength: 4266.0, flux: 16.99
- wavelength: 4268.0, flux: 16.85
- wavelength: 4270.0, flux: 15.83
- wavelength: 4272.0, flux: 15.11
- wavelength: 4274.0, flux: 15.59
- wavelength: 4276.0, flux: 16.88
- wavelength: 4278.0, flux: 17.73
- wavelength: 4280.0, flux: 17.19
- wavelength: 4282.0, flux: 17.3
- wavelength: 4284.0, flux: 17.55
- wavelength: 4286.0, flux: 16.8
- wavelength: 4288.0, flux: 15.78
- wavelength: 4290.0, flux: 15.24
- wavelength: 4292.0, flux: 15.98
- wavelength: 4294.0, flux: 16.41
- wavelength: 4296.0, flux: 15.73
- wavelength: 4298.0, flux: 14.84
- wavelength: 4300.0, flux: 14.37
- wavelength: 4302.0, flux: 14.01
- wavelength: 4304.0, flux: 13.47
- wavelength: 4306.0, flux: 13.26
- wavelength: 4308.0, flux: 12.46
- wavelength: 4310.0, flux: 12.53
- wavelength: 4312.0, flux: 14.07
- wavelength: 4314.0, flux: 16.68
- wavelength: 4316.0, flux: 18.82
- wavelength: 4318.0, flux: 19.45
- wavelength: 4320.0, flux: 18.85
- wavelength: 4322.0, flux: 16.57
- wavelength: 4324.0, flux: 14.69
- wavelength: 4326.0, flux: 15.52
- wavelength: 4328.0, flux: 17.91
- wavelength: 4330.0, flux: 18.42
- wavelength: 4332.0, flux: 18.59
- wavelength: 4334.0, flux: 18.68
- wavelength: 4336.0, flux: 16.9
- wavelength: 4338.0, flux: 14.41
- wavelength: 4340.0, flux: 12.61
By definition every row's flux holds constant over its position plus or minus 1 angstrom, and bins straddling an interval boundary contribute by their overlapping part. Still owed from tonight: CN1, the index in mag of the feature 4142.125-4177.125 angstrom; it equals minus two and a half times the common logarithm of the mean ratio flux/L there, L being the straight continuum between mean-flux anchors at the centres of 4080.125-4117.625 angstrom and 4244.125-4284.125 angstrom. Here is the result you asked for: -0.05 mag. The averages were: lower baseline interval 17.4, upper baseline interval 17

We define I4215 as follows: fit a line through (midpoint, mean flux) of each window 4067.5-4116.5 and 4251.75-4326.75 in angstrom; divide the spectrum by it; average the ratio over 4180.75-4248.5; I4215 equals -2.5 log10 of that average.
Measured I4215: -0.04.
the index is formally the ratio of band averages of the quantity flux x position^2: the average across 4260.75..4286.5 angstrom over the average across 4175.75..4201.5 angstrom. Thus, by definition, 1.0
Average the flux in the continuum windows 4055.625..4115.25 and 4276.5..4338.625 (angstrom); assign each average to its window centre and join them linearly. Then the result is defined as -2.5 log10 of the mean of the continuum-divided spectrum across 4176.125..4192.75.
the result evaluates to -0.064 mag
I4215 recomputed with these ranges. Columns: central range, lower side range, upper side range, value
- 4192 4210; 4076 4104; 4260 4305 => -0.07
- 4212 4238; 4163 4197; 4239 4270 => 0.05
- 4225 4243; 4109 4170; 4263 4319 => 0.03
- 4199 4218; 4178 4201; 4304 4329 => -0.04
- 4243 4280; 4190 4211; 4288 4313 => -0.08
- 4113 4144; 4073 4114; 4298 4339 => -0.08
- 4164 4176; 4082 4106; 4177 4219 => -0.04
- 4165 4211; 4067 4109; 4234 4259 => -0.03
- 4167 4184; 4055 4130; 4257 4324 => -0.06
